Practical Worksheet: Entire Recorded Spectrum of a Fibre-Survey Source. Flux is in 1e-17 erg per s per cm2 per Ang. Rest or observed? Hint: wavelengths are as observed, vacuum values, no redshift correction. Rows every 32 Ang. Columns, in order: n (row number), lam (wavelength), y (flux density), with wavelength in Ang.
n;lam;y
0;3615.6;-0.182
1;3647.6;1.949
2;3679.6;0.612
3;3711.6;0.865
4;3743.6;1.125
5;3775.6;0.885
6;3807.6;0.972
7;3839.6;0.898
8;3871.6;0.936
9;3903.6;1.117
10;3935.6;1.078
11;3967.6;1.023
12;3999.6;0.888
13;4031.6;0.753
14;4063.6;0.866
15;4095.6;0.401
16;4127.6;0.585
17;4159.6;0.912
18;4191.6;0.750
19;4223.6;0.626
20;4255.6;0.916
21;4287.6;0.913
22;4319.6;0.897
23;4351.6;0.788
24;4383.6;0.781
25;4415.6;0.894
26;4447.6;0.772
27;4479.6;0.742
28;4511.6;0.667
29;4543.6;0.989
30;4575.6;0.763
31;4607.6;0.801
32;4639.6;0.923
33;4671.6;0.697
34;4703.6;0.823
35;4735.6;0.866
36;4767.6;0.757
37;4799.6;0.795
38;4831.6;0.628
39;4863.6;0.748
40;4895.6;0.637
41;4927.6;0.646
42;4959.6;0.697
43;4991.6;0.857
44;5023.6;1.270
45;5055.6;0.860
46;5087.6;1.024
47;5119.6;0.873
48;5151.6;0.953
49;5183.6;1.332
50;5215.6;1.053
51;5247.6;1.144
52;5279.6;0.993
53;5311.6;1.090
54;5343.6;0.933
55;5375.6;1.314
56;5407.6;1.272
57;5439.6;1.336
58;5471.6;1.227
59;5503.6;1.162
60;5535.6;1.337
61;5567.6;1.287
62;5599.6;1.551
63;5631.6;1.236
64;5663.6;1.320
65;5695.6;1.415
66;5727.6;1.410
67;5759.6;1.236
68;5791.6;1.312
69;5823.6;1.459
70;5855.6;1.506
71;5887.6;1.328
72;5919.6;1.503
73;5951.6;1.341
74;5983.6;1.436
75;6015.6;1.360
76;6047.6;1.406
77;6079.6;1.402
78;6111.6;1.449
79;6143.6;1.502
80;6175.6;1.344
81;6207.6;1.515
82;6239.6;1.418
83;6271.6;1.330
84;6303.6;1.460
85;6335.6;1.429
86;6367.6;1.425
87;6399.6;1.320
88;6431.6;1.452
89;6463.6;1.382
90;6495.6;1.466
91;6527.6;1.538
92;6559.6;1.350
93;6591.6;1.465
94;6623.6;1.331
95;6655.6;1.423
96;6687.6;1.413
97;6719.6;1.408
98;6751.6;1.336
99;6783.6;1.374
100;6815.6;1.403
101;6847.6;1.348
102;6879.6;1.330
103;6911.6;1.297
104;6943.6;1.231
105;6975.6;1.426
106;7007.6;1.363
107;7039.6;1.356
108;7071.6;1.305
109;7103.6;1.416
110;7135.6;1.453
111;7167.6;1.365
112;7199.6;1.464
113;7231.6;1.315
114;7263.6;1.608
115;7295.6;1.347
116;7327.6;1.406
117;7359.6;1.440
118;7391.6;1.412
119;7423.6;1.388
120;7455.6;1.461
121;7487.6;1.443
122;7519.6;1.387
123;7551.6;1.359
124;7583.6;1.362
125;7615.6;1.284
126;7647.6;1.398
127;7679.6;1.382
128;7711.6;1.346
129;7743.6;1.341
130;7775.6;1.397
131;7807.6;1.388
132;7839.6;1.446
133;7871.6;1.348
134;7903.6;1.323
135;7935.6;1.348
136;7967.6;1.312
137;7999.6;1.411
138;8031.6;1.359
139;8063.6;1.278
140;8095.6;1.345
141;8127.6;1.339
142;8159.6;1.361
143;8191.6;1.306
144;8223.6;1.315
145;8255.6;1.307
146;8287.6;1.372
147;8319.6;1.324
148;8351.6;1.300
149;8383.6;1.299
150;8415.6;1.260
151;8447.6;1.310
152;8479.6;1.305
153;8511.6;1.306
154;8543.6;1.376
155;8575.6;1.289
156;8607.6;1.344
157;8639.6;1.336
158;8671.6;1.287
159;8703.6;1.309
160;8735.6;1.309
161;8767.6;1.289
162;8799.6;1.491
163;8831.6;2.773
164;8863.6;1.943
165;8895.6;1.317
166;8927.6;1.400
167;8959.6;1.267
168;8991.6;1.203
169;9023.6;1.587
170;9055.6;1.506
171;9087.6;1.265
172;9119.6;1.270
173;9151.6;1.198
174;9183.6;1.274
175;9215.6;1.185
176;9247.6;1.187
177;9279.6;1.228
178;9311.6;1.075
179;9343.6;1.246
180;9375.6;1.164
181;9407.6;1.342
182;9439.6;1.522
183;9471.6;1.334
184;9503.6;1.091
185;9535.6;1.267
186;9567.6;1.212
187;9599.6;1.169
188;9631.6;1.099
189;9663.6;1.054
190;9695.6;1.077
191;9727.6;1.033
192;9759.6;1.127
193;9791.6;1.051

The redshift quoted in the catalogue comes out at 0.344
